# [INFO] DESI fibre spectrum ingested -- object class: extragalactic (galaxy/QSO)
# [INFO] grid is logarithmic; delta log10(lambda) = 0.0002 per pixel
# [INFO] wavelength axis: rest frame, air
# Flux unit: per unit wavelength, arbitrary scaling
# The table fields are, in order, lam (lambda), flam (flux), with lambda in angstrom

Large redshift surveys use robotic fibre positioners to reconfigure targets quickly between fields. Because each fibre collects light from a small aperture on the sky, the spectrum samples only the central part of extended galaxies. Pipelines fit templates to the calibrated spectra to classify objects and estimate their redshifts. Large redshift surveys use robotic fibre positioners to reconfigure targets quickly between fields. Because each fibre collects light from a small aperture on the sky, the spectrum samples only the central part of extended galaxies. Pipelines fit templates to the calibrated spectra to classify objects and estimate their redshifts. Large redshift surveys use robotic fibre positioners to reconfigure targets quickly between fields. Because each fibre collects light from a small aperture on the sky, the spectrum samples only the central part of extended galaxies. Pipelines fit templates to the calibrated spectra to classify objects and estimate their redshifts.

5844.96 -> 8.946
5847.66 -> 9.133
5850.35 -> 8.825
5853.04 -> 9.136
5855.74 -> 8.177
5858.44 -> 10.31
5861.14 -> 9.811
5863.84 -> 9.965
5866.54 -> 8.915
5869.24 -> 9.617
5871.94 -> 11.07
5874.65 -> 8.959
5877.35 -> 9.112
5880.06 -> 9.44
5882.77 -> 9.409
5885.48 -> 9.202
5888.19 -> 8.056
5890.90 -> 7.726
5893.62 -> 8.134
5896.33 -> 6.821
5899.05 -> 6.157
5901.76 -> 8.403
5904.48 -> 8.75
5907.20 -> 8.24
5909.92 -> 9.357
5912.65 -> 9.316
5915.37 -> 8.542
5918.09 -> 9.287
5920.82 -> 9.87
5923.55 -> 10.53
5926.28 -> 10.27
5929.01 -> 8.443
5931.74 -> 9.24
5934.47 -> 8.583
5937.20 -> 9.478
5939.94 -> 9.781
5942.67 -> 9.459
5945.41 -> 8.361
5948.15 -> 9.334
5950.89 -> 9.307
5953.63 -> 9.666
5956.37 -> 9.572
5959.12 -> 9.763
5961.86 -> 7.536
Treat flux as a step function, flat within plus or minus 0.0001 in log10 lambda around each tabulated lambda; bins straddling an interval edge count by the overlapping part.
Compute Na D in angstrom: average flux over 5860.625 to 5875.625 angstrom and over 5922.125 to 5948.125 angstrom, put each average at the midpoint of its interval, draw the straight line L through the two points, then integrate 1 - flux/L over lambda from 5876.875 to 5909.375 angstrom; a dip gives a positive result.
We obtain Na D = 4.4 angstrom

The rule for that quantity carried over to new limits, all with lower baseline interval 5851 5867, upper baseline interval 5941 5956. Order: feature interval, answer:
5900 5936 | 0.8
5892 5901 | 2.1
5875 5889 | 0.4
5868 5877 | -0.4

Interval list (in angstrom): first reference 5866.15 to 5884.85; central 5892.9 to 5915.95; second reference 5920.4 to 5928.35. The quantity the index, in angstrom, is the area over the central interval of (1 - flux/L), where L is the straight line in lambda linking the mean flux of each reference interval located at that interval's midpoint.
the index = 3.9 angstrom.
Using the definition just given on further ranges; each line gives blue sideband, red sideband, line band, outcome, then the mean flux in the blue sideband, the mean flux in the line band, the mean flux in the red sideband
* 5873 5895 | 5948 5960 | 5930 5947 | 0.42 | 8.78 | 9.14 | 9.54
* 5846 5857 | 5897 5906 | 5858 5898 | -3.89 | 8.82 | 9.05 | 7.71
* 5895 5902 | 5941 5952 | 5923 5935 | -1.56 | 6.93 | 9.4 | 9.13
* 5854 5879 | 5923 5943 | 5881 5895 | 1.44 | 9.54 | 8.53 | 9.43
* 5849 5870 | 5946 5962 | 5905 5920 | 0.54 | 9.34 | 8.97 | 9.28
